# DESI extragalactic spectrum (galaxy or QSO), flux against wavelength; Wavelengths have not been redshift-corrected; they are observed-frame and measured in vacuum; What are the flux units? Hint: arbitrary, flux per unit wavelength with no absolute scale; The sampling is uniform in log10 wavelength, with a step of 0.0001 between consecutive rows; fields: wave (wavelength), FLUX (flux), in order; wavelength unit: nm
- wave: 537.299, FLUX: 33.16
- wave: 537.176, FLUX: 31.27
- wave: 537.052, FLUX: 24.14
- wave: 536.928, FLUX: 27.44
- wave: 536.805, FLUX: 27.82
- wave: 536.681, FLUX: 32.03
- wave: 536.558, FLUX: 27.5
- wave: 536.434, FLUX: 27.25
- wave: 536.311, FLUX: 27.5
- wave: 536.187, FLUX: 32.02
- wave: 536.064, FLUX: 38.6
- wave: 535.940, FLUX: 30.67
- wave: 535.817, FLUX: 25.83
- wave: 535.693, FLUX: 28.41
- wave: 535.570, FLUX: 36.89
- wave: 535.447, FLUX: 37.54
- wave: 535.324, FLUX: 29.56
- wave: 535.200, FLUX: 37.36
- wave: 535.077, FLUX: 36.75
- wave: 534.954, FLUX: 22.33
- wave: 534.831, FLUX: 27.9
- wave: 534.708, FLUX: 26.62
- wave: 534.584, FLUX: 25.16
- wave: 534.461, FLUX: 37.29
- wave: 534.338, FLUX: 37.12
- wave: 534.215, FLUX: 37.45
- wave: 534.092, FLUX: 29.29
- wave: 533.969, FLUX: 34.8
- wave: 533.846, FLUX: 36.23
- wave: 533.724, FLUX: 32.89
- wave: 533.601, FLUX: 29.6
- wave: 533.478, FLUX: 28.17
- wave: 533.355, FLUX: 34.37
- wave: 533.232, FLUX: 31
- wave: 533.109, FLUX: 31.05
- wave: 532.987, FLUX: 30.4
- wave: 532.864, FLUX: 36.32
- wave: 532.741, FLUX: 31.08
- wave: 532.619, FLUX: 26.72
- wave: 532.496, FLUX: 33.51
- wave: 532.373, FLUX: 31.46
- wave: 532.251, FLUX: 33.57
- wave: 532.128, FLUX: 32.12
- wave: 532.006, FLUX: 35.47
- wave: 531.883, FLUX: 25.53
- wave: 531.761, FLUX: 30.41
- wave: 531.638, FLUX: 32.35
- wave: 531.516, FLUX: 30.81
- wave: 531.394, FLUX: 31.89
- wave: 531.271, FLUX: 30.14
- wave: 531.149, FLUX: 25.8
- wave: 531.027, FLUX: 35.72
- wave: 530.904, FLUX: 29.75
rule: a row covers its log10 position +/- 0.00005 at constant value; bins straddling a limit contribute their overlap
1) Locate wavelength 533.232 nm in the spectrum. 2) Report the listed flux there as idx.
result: 31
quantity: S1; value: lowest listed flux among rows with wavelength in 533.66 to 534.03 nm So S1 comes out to 32.89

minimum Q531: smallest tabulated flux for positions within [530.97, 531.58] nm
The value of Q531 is 25.8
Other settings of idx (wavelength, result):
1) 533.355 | 34.37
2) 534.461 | 37.29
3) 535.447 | 37.54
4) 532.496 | 33.51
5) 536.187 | 32.02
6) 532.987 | 30.4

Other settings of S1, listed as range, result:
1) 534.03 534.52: 29.29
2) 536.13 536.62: 27.25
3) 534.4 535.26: 22.33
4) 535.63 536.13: 25.83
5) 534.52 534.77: 25.16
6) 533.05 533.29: 31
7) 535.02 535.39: 29.56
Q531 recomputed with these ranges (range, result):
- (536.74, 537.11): 24.14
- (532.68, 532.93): 31.08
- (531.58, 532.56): 25.53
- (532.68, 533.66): 28.17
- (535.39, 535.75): 28.41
